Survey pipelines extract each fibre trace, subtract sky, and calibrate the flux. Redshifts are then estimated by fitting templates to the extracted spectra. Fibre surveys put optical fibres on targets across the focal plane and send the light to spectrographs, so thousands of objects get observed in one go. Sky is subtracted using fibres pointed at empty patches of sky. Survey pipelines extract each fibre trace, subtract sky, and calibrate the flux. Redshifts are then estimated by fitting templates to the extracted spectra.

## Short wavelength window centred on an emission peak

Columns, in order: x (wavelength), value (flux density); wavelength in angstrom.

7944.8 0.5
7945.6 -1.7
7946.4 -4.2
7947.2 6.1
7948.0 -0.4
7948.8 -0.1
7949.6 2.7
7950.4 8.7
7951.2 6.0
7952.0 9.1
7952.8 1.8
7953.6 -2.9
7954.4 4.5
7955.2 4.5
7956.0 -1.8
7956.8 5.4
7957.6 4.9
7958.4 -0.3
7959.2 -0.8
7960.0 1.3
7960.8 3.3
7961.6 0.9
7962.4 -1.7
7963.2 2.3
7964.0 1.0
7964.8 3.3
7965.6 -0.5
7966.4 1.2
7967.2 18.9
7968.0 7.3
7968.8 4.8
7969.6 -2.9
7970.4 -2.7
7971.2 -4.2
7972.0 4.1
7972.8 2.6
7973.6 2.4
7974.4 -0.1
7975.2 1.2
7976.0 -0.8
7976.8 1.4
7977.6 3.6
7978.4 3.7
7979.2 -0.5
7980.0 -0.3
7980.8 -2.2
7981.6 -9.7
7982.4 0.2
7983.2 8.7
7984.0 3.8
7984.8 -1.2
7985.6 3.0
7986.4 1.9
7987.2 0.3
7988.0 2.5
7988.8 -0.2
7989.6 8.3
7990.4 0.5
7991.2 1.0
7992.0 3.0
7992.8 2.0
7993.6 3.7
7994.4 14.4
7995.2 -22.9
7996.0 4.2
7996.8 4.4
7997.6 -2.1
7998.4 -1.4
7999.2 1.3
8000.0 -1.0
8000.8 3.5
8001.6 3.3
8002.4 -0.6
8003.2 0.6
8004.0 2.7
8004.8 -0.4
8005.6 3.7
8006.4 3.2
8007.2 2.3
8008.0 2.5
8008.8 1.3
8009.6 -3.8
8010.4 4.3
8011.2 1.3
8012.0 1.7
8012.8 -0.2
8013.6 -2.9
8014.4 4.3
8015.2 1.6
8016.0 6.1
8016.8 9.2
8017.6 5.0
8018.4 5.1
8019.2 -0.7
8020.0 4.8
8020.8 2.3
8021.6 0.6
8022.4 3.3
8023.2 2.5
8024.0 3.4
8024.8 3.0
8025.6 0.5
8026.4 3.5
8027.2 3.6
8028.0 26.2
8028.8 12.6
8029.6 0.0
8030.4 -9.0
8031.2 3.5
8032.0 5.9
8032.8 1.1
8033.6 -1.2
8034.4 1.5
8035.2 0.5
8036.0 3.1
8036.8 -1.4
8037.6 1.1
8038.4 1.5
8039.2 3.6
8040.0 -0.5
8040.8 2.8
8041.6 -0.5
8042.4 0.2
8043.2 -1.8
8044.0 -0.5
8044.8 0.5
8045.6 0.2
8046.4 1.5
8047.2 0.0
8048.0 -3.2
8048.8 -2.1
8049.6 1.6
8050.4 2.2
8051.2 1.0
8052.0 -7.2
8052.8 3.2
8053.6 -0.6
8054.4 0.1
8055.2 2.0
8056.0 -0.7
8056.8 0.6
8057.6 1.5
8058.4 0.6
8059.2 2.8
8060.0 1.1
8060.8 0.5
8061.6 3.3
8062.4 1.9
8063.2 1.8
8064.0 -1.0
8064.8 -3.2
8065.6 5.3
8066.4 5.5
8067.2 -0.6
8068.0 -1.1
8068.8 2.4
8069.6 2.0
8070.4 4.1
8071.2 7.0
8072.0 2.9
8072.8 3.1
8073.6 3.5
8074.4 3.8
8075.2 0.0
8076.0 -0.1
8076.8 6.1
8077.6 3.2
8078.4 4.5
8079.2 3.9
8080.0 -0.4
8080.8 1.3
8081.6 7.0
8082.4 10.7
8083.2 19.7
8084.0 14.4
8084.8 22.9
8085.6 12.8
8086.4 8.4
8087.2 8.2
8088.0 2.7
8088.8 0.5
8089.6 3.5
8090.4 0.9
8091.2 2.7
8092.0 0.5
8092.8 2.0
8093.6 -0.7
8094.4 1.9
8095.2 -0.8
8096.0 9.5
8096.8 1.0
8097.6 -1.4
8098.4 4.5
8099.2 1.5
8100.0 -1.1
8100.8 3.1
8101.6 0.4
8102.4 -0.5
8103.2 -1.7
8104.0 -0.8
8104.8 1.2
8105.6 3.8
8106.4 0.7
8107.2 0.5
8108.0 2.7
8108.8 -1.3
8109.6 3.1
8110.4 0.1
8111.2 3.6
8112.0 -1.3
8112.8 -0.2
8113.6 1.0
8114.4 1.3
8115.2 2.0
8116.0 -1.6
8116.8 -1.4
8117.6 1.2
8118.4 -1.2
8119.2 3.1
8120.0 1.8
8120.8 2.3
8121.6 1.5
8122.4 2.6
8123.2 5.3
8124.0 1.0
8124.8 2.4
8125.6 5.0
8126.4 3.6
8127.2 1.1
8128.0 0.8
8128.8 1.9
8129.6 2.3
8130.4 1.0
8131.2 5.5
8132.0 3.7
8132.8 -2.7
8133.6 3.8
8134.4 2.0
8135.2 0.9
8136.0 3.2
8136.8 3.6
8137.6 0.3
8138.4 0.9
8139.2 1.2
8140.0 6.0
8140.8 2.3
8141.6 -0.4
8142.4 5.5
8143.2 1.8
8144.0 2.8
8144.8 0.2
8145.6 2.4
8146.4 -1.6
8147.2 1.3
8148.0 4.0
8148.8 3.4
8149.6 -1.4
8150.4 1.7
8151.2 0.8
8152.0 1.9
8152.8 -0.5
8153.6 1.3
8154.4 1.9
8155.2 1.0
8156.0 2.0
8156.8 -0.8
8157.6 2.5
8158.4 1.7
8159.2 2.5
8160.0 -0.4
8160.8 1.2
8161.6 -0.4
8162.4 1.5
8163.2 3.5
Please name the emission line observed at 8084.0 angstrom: Hgamma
